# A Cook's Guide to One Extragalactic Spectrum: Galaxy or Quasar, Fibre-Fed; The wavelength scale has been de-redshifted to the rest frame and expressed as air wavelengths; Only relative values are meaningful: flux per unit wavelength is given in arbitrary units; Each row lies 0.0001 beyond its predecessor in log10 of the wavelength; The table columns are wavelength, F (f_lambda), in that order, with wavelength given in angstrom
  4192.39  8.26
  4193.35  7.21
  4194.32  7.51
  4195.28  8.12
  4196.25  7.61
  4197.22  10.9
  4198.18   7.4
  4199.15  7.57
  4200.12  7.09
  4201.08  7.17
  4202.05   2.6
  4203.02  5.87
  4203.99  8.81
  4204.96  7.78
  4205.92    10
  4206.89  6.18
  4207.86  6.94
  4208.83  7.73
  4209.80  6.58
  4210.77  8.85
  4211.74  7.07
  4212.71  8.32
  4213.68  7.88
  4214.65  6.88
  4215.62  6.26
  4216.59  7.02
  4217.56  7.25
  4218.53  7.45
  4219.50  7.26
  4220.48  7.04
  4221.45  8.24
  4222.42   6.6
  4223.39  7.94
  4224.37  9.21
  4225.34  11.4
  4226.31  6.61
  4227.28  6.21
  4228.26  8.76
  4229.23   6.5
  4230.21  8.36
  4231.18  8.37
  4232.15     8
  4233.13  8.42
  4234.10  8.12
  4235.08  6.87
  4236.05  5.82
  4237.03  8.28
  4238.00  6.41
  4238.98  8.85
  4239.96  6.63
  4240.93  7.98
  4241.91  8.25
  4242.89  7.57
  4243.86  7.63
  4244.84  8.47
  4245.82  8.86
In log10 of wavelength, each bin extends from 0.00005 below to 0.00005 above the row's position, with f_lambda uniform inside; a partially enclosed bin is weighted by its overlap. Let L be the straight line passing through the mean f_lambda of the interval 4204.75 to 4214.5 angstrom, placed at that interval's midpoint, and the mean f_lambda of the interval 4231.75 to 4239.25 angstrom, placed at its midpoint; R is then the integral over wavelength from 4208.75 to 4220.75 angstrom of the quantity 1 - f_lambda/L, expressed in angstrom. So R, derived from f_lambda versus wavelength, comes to 0.5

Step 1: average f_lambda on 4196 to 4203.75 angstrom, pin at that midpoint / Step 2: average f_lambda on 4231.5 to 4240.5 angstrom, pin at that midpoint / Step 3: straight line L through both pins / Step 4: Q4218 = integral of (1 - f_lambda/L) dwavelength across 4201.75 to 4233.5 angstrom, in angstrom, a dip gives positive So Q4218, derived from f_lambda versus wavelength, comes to -1.2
